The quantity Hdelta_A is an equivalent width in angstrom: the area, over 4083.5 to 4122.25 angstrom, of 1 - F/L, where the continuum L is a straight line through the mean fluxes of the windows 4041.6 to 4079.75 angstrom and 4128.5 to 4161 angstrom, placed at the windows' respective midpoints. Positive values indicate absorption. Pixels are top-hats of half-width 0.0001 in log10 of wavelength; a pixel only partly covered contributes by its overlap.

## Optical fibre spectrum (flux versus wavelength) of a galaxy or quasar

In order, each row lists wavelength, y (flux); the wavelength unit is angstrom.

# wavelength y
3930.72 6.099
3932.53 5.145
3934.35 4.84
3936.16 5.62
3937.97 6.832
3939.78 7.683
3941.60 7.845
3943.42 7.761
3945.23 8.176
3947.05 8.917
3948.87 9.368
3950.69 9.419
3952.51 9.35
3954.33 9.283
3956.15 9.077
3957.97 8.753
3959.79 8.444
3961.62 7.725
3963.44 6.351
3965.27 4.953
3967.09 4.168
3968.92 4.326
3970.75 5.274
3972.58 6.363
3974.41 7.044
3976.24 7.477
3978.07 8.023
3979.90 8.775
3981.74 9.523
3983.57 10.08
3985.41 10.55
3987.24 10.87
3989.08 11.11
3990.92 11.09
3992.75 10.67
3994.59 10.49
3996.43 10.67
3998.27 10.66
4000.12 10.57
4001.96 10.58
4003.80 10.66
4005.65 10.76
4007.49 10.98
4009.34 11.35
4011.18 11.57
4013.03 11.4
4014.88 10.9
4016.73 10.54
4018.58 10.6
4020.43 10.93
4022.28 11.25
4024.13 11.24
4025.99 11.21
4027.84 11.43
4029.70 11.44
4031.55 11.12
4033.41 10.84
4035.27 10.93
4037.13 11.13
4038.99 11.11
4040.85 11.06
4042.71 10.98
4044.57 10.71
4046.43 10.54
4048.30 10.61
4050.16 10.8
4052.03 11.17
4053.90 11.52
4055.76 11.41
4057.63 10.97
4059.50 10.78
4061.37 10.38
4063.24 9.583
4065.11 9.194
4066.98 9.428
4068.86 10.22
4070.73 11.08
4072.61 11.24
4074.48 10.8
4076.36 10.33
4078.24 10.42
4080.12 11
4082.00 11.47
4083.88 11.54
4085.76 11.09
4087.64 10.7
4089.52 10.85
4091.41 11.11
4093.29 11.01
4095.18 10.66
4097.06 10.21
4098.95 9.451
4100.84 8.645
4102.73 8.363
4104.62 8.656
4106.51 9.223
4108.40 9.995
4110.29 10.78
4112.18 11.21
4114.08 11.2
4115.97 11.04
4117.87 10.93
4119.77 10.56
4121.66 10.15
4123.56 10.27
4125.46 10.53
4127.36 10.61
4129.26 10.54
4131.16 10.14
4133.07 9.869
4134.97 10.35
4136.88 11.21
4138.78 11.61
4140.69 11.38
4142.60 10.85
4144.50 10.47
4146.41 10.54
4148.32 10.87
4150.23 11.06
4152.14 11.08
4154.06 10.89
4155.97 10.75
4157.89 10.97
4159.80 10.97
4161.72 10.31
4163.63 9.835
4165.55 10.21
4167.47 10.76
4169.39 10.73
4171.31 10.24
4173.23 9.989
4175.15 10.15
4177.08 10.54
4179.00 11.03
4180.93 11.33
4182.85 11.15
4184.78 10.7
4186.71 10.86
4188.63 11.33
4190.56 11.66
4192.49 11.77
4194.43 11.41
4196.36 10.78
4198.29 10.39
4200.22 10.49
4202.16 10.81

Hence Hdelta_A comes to 1.3 angstrom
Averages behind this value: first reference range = 10.6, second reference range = 10.8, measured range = 10.3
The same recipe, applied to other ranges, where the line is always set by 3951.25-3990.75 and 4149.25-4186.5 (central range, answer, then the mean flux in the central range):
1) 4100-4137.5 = -0.7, 10.2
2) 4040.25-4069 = -4.5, 10.6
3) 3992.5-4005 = -3.3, 10.6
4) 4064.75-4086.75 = -2.9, 10.7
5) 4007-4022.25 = -4.3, 11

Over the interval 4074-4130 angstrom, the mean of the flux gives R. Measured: 10.4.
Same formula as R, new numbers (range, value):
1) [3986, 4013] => 10.9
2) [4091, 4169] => 10.5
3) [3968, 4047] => 10.2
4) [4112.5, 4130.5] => 10.7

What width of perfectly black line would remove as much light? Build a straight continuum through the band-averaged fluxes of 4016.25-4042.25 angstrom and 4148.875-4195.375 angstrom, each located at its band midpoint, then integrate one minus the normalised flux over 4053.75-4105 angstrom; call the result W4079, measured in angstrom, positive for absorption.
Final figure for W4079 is 2.55 angstrom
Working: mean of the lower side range 11.1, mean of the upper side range 10.8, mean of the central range 10.4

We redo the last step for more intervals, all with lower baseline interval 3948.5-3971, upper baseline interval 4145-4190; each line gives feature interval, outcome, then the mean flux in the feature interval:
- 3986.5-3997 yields -3.8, 10.8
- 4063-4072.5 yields -0.9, 10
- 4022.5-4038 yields -4.8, 11.2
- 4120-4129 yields -0.3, 10.4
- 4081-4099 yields -2.6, 10.9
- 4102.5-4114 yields -0.1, 9.9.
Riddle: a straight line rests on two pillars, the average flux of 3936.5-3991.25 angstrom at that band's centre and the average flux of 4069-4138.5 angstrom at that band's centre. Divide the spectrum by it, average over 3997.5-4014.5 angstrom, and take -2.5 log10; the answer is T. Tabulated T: -0.23 mag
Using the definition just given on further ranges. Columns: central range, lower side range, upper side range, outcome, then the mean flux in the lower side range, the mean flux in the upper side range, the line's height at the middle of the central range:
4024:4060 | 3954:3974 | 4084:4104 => -0.24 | 6.72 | 10.2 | 8.83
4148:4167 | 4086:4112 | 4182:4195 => 0.01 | 10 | 11.3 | 10.8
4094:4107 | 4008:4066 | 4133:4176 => 0.16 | 10.9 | 10.7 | 10.8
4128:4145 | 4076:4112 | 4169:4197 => -0.01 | 10.3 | 10.9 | 10.6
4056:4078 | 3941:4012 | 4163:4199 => -0.07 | 8.96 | 10.8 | 9.77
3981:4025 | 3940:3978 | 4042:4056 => -0.18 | 7.51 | 10.9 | 9.19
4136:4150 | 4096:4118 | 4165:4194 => -0.06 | 9.95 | 10.8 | 10.4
